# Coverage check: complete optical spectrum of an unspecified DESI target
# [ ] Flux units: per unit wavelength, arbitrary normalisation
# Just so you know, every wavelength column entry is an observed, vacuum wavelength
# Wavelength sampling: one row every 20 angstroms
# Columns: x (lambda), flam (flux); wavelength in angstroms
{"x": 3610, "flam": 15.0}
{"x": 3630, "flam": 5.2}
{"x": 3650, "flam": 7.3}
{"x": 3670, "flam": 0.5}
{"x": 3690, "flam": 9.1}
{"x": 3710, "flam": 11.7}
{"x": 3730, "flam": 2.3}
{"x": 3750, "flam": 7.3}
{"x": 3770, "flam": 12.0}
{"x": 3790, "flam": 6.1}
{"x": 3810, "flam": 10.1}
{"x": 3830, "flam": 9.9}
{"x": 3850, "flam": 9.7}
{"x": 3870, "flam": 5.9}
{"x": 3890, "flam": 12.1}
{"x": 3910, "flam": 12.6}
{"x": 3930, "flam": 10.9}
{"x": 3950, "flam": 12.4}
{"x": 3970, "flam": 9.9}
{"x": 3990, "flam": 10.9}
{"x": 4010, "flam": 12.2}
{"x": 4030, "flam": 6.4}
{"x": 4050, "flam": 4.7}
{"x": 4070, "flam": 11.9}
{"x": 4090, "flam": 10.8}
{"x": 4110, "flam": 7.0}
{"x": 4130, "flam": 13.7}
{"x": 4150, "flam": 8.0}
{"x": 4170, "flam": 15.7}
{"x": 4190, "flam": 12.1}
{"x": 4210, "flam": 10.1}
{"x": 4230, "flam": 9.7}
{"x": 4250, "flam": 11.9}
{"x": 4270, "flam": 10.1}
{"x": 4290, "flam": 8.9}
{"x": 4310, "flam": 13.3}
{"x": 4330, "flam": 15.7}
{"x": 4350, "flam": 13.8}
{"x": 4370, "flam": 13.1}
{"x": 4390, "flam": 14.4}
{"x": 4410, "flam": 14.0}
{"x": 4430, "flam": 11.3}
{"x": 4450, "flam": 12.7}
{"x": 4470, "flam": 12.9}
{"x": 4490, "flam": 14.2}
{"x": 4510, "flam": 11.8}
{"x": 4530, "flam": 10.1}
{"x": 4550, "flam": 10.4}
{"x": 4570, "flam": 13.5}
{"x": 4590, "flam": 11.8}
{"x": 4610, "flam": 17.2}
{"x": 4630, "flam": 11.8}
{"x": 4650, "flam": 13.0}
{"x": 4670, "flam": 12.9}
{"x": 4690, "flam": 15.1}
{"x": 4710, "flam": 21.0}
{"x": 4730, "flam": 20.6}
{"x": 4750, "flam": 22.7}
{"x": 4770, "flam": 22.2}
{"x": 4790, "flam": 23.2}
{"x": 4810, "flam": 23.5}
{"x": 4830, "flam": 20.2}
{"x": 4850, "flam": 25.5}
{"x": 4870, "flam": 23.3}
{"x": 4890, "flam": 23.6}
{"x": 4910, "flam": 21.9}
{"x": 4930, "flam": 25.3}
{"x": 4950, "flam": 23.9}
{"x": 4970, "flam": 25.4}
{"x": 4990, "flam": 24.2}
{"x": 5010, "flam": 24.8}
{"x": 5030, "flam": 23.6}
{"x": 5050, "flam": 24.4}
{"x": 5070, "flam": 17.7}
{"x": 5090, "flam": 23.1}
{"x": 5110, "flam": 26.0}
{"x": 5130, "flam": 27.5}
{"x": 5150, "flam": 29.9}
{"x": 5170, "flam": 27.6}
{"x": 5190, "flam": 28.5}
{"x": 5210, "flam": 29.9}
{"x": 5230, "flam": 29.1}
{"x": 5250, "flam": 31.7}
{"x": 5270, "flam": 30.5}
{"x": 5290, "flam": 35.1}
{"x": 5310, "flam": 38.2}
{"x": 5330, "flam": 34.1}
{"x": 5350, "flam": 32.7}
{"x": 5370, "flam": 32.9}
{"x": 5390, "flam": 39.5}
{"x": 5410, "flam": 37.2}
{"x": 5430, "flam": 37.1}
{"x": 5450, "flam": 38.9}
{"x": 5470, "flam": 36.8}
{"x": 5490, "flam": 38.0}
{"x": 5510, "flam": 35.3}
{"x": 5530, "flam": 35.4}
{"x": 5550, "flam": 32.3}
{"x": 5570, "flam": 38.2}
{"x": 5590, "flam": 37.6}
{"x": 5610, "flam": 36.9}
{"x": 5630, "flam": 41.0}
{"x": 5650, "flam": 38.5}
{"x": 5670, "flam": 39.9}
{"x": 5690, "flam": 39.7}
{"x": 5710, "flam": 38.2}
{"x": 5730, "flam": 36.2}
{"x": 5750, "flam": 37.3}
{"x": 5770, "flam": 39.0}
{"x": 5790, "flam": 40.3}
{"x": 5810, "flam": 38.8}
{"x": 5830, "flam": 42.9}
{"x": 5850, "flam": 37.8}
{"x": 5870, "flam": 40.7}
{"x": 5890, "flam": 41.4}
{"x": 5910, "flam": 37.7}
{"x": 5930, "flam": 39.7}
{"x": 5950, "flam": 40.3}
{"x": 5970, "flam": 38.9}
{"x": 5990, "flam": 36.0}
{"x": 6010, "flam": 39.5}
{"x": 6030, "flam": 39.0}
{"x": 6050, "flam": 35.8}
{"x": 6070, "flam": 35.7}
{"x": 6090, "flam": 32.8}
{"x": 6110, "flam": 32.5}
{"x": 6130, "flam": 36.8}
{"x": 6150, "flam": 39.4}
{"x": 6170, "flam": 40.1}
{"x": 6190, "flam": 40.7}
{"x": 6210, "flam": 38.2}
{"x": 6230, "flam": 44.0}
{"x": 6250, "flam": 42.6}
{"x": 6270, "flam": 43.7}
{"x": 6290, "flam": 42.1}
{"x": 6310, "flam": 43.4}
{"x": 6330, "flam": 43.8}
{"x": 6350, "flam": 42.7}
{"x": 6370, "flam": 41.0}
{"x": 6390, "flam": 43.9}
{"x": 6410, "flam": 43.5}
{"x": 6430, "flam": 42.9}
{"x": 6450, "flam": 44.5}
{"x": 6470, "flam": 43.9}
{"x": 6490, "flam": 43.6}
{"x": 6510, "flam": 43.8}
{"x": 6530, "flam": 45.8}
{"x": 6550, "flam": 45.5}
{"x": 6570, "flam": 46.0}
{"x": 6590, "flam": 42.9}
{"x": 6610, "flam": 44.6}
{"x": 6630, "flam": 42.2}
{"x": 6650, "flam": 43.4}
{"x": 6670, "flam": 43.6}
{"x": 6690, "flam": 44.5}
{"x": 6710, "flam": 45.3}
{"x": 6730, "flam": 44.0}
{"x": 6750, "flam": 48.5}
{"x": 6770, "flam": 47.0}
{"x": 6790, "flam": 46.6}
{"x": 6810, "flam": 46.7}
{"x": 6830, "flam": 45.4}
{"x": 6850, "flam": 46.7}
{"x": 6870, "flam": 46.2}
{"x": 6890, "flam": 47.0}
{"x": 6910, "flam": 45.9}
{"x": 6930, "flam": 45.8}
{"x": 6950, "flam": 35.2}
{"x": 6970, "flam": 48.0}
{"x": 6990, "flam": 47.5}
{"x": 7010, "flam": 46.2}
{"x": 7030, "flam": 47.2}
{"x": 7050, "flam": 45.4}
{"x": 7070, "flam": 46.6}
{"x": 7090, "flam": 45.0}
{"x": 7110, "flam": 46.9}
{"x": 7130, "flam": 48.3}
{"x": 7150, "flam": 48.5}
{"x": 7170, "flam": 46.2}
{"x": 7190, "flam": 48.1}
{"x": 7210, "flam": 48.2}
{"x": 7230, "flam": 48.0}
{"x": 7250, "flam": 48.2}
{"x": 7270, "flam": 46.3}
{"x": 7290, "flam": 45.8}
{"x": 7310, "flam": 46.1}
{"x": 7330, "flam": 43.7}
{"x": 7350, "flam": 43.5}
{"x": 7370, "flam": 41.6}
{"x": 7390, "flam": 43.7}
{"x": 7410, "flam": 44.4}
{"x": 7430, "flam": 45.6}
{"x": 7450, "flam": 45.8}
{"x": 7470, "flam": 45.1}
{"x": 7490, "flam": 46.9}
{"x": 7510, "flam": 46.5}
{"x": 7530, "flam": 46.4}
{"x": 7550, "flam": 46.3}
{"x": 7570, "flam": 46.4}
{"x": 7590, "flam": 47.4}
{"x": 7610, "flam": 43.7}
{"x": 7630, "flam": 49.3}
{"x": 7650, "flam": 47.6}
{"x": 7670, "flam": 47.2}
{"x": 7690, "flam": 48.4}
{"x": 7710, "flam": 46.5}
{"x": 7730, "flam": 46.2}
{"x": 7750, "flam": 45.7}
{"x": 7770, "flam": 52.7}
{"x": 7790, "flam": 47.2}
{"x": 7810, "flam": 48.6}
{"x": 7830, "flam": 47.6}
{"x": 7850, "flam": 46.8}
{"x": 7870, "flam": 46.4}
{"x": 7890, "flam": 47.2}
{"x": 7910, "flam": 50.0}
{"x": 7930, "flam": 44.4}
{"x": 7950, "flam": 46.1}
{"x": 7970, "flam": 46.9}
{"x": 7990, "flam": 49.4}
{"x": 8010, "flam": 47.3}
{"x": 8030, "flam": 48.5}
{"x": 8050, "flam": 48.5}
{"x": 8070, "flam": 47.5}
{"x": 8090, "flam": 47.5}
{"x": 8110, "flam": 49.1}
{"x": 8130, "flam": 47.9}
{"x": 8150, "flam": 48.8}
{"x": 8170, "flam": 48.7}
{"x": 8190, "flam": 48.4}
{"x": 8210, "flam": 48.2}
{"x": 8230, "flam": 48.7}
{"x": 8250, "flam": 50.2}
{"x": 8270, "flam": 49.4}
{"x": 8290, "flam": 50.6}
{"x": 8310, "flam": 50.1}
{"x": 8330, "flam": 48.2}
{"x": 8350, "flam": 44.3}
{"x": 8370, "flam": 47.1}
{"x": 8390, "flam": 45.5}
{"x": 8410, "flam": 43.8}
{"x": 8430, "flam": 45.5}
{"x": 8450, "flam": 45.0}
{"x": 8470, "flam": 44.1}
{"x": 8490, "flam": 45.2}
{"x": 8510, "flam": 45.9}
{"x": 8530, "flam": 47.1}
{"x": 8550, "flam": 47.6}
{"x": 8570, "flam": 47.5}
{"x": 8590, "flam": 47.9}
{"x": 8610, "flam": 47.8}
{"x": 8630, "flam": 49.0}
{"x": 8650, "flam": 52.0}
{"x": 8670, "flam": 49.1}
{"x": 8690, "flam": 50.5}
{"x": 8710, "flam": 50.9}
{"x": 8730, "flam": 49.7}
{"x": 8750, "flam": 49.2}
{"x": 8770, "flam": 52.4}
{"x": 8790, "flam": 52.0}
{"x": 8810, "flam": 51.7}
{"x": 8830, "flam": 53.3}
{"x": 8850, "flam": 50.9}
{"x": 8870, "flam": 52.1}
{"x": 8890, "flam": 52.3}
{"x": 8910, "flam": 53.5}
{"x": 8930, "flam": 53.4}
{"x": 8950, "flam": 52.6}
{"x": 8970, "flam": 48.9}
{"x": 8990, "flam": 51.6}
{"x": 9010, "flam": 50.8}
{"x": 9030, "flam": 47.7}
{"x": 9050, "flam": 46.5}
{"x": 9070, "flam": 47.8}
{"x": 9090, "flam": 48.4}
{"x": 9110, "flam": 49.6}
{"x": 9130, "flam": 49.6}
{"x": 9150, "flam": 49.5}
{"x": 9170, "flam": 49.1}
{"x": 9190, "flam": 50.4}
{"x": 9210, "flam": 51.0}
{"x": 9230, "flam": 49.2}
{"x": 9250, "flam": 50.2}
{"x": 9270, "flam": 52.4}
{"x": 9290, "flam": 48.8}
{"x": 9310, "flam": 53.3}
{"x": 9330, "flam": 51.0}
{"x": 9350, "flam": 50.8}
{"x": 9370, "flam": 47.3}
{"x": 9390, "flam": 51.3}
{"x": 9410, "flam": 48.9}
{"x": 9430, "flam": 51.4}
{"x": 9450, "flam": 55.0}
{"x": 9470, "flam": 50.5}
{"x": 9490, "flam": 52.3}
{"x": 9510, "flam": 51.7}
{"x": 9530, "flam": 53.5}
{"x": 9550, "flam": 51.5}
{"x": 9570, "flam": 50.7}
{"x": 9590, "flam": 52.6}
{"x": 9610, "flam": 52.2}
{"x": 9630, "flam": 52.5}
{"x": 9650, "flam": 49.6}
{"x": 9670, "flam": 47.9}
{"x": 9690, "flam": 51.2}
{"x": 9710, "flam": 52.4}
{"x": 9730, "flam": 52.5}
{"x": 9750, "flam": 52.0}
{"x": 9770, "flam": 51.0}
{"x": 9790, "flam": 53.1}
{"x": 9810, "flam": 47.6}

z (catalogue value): 0.18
